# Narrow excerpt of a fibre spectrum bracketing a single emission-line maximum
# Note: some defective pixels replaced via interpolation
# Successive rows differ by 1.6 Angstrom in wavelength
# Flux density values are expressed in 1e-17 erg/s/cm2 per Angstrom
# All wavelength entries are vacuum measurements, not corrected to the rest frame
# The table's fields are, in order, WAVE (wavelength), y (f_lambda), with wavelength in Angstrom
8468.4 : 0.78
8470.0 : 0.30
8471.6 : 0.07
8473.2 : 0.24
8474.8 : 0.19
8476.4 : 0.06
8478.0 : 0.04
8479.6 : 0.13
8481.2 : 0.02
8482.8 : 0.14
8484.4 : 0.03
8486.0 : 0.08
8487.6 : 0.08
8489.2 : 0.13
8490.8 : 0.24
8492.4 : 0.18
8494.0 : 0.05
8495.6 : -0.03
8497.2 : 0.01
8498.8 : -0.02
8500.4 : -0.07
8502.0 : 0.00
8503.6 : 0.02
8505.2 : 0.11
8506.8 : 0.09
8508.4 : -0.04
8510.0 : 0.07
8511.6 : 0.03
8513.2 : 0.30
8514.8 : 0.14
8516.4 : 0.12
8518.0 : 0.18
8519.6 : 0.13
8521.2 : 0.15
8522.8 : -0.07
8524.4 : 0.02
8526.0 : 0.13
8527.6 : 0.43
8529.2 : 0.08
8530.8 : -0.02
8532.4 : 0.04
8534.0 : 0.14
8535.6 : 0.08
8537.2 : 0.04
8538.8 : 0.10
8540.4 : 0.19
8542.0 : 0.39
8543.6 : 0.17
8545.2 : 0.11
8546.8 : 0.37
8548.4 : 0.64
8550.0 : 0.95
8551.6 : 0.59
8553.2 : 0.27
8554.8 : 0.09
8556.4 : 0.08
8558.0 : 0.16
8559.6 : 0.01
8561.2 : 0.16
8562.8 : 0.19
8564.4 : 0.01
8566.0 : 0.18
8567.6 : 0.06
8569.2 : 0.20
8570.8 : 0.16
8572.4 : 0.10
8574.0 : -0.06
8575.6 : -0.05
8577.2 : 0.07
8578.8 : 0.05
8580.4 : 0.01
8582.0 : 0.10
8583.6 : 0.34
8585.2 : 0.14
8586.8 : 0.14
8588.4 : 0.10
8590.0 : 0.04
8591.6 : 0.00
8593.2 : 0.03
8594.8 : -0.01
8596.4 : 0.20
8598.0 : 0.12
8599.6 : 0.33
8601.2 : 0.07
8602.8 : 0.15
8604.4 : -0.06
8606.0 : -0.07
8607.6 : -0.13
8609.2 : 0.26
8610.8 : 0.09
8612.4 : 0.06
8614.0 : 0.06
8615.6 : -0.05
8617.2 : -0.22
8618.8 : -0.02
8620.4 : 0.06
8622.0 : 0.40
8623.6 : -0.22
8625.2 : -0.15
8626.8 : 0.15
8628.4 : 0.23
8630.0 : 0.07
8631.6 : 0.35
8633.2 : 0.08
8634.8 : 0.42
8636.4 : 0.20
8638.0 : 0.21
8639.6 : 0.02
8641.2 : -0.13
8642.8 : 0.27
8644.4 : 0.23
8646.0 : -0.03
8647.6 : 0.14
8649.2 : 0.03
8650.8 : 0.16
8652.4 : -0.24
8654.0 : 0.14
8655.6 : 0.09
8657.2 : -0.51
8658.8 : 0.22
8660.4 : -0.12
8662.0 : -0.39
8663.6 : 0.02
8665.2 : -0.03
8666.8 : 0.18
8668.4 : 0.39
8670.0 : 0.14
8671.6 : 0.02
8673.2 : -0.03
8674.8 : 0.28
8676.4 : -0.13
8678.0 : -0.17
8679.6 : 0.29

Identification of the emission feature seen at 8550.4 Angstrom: H-gamma 4340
